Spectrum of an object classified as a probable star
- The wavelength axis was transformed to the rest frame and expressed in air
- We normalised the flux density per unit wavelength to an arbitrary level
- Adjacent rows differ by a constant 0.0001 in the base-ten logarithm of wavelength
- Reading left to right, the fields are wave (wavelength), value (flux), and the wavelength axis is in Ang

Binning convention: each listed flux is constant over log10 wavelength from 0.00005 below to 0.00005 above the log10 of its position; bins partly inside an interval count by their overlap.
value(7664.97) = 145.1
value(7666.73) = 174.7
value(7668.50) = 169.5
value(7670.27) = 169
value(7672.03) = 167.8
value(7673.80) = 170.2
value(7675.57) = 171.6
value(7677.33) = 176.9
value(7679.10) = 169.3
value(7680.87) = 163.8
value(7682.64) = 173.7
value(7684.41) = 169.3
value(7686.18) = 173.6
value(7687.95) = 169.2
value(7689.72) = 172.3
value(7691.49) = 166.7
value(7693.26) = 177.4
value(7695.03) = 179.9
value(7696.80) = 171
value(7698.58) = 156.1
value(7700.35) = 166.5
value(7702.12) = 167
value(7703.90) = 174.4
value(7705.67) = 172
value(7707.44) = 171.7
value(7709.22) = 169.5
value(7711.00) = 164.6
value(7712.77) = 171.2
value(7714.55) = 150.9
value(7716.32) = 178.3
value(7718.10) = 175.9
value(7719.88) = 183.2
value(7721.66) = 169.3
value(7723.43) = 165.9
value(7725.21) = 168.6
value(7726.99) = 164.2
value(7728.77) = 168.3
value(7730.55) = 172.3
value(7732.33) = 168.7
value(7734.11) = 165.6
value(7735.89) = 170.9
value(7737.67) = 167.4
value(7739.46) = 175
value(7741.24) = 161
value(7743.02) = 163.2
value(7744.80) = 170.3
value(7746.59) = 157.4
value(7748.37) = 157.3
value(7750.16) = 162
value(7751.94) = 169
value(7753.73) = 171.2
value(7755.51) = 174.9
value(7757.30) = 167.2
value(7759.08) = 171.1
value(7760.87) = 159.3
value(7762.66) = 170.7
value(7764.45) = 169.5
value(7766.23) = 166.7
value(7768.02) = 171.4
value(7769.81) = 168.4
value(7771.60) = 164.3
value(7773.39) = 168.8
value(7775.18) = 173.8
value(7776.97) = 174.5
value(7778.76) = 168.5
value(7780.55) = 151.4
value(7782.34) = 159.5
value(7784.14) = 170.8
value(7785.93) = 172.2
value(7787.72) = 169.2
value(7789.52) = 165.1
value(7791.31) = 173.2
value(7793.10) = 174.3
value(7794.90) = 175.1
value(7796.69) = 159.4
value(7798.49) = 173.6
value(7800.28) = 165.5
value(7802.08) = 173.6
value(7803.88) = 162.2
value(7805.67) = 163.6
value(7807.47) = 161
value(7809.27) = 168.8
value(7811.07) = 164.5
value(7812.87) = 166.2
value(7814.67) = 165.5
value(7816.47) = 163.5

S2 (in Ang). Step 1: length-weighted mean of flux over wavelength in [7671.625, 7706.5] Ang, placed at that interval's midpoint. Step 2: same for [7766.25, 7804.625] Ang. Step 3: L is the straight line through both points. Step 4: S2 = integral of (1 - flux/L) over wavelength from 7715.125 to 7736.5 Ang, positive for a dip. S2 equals -0.1 Ang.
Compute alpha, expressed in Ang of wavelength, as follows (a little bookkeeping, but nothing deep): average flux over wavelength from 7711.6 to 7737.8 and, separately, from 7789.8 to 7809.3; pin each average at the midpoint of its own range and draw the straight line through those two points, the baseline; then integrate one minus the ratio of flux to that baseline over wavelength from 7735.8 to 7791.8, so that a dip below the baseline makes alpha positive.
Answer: 0.5 Ang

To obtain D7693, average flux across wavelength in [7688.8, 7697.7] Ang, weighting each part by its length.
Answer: 173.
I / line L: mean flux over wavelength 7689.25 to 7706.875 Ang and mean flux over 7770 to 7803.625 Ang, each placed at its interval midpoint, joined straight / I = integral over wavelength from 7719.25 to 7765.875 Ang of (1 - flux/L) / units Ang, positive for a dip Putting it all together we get 0.45 Ang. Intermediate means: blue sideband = 170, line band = 168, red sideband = 168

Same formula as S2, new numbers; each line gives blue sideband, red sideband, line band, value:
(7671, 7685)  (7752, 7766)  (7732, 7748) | 0.3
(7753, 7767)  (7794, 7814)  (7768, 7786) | 0.1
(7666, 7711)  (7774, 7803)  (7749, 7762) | 0.1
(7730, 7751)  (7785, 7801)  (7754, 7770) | -0.1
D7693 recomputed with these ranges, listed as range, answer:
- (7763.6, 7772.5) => 168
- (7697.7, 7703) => 163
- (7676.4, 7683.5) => 171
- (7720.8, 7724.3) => 168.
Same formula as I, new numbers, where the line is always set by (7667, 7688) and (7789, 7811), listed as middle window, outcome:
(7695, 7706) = 0.1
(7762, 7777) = -0.1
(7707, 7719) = 0.1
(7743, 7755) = 0.3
